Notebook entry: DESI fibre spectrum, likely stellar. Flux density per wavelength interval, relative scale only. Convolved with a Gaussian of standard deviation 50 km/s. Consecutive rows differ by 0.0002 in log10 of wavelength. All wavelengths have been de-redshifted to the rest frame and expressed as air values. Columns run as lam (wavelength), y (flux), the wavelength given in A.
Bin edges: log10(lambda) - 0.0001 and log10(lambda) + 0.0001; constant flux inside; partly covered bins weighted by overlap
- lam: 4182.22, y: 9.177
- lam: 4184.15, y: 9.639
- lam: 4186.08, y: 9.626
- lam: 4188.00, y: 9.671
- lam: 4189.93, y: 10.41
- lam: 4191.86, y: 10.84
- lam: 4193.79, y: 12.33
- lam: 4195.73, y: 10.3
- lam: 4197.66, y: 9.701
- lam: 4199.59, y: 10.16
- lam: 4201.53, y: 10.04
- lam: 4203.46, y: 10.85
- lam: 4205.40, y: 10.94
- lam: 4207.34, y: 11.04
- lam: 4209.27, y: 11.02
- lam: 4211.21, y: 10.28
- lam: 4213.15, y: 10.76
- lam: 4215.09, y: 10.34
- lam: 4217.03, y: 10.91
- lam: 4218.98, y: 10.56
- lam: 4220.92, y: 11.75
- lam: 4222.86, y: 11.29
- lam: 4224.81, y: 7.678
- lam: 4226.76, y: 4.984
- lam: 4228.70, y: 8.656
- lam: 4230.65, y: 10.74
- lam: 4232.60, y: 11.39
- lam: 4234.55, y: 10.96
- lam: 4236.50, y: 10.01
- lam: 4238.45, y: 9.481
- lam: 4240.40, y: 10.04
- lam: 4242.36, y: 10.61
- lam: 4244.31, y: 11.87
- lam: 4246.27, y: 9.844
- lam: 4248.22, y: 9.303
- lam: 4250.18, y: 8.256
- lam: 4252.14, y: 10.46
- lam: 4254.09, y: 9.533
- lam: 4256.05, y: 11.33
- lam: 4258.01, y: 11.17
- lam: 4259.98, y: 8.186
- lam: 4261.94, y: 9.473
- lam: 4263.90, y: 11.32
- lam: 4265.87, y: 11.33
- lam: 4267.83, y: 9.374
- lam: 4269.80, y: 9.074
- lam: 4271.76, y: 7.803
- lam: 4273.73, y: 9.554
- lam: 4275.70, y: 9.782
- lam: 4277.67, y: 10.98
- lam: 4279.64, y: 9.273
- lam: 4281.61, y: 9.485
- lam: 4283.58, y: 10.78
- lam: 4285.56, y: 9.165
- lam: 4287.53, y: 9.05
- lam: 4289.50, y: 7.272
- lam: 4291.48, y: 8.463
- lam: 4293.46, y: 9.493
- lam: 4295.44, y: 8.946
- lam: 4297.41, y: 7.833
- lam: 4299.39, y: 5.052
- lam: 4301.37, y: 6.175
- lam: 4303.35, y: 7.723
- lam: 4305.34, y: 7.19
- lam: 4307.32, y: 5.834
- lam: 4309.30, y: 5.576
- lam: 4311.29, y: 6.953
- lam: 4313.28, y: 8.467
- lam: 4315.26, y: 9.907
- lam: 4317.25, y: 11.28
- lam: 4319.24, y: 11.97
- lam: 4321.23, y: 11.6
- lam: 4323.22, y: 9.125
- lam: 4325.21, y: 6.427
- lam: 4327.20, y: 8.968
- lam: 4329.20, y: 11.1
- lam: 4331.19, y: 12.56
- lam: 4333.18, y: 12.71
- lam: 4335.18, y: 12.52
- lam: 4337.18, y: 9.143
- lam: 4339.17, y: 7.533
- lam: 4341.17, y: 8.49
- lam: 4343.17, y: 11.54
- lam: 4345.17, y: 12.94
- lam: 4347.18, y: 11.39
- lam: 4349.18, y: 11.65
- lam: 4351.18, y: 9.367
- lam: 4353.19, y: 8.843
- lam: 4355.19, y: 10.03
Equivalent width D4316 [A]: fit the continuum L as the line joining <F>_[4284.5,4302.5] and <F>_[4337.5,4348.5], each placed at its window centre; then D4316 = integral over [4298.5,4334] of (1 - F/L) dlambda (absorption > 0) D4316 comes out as 1.24 A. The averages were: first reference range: 7.95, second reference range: 10.3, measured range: 8.81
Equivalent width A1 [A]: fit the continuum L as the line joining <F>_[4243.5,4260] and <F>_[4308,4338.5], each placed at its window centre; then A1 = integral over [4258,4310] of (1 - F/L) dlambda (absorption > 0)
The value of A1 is 6.7 A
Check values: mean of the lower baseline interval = 10.1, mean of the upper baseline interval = 9.82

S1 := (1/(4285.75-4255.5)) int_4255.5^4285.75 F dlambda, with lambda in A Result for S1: 9.87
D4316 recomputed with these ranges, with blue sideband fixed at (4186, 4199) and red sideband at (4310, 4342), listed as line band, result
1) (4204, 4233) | 0.6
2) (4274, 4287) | 0.3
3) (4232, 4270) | 0.2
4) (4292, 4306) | 3.5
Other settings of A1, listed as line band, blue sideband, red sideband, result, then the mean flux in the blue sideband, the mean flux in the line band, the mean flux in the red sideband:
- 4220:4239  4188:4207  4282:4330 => 0.5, 10.6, 9.69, 8.52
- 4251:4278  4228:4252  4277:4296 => -0.7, 10.1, 9.92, 9.27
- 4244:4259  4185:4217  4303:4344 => -0.1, 10.5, 10.1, 9.38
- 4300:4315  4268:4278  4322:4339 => 4.4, 9.33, 6.95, 10.2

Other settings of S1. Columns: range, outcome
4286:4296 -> 8.66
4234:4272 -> 10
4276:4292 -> 9.35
